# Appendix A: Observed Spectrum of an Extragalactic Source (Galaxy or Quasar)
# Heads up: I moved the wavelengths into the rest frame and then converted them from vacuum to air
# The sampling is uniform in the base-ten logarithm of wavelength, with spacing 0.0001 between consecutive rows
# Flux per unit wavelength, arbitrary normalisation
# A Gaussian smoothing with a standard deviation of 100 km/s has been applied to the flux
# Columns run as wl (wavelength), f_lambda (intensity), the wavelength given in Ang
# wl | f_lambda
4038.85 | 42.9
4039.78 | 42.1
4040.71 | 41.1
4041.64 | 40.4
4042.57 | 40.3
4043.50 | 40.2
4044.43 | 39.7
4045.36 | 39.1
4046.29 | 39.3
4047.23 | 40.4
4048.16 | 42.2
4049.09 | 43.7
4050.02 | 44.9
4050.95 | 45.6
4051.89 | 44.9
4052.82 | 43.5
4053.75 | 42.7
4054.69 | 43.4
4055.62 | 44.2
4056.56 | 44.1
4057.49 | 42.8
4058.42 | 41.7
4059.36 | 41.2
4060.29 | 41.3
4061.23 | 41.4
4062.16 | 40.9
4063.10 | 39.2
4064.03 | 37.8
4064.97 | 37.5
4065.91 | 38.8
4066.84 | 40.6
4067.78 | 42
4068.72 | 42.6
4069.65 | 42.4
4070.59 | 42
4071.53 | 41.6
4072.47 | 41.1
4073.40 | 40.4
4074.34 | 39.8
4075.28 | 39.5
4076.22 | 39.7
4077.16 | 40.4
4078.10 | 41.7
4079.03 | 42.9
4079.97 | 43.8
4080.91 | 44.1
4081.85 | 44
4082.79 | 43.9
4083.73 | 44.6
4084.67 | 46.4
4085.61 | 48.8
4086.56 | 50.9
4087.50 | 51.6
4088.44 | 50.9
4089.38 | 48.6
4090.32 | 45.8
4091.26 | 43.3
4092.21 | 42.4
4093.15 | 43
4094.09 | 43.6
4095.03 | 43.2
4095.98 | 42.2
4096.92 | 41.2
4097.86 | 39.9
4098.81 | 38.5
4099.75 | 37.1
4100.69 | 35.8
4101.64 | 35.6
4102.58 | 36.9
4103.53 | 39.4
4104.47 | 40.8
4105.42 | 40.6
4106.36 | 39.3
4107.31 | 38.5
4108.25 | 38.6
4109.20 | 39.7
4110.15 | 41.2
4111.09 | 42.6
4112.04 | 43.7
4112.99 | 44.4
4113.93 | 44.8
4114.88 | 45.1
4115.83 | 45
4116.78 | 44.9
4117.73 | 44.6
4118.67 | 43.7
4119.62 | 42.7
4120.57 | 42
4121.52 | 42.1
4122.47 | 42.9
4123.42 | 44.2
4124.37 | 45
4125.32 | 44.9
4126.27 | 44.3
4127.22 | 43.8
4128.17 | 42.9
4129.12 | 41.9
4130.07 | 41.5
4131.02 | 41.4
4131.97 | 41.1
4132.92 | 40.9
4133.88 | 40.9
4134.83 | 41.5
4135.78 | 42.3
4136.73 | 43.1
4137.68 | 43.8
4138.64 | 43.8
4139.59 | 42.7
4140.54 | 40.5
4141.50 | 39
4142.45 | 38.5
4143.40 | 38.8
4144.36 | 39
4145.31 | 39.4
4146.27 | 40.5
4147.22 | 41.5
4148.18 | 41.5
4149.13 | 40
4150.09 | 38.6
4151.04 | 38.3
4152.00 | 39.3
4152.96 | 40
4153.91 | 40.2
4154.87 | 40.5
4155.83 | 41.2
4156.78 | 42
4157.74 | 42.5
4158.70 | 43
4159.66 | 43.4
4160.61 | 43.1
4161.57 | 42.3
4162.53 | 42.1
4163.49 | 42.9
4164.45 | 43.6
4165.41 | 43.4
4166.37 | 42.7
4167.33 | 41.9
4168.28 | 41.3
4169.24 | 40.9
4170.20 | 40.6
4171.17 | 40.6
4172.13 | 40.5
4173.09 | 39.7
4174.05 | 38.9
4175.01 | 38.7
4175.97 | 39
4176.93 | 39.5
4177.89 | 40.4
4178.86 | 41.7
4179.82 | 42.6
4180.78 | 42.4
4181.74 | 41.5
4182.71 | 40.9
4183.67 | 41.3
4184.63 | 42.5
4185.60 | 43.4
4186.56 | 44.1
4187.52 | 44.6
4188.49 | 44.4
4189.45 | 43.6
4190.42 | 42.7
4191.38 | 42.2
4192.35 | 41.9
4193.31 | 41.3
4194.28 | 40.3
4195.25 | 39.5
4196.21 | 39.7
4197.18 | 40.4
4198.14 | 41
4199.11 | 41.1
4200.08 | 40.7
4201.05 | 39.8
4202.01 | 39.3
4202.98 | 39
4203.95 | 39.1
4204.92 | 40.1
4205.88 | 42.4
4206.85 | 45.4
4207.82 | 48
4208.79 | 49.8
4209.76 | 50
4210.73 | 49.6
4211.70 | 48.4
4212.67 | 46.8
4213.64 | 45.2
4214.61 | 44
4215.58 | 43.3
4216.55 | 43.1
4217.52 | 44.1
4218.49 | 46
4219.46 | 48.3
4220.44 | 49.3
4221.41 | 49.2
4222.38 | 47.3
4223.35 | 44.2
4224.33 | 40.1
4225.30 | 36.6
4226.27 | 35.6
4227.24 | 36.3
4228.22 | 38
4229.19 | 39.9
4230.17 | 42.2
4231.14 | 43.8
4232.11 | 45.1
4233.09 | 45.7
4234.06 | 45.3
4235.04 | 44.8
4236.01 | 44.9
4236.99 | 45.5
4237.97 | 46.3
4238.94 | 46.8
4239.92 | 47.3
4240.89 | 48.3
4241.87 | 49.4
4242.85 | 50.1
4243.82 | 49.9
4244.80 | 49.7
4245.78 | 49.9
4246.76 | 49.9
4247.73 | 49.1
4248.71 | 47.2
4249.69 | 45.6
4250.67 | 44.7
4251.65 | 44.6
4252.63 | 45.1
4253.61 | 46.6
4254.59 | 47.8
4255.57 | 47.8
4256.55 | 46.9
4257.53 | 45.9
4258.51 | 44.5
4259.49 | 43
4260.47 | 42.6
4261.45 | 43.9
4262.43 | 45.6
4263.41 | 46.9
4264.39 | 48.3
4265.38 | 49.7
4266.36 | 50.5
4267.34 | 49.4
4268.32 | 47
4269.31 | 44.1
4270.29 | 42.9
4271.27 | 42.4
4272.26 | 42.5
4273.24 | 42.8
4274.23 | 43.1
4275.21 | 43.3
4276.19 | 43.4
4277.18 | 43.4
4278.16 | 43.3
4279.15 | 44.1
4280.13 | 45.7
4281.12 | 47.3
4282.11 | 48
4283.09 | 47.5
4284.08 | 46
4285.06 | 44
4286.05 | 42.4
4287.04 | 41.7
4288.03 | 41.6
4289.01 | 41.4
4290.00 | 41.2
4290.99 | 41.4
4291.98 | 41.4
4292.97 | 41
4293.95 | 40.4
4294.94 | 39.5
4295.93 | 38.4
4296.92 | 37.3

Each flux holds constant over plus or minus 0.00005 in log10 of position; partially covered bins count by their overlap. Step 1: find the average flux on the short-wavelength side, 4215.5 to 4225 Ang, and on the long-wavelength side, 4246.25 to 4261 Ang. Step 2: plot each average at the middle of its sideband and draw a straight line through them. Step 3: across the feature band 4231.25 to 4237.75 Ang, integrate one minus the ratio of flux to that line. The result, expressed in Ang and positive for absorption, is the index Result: 0.1 Ang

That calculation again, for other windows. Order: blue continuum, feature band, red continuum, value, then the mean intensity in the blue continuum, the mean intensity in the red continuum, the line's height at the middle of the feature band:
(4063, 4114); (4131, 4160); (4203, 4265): 1.60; 42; 45.4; 43.3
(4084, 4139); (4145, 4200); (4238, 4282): 3.50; 42.7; 46.2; 44.2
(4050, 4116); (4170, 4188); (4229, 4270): 1.40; 42.3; 46.5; 44.7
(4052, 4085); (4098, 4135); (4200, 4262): 0.99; 41.9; 45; 42.8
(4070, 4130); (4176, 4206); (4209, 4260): 2.21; 42.7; 45.6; 44.6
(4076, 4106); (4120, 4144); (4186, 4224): 0.60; 42.9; 43.8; 43.2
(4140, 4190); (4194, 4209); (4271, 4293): 0.16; 41.2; 43.5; 41.9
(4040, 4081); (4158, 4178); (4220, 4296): 0.87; 41.5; 44.8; 43.3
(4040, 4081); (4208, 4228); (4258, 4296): -0.67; 41.5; 44.1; 43.4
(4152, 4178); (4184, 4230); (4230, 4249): 1.62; 41.3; 47.2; 44.6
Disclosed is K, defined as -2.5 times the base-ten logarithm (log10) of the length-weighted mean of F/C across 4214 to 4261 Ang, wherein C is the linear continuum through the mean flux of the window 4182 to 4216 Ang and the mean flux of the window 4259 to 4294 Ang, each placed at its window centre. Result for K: -0.04 mag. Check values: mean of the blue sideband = 43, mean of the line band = 45.2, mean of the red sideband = 44.3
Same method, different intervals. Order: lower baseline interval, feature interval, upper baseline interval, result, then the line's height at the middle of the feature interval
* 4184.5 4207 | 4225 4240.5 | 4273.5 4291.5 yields -0.01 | 42.5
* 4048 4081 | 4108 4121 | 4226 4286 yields -0.01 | 42.8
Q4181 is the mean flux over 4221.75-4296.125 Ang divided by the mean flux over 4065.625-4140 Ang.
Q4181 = 1.05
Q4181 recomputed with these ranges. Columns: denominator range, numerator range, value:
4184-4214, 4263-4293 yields 1.03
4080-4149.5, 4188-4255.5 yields 1.05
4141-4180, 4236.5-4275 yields 1.14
